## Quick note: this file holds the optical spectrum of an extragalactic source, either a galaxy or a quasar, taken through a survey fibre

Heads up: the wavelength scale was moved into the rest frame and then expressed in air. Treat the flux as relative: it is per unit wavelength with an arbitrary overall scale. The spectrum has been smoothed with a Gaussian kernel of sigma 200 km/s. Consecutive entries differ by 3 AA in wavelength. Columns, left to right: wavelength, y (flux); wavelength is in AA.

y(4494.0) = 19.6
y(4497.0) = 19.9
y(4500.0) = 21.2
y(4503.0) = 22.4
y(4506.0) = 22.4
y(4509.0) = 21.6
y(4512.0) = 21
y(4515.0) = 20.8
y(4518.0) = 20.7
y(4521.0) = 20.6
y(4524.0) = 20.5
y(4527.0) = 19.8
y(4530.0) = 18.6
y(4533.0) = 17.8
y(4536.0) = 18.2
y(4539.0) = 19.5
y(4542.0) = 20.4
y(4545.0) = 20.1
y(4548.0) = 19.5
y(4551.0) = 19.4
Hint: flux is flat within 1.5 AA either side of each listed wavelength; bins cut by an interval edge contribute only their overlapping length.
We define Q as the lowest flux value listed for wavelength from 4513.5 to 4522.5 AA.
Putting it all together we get 20.6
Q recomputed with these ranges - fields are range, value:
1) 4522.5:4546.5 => 17.8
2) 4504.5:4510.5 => 21.6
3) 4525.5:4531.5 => 18.6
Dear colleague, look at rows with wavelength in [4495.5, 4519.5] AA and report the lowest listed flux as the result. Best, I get 19.9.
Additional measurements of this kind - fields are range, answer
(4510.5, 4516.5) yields 20.8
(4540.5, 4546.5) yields 20.1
